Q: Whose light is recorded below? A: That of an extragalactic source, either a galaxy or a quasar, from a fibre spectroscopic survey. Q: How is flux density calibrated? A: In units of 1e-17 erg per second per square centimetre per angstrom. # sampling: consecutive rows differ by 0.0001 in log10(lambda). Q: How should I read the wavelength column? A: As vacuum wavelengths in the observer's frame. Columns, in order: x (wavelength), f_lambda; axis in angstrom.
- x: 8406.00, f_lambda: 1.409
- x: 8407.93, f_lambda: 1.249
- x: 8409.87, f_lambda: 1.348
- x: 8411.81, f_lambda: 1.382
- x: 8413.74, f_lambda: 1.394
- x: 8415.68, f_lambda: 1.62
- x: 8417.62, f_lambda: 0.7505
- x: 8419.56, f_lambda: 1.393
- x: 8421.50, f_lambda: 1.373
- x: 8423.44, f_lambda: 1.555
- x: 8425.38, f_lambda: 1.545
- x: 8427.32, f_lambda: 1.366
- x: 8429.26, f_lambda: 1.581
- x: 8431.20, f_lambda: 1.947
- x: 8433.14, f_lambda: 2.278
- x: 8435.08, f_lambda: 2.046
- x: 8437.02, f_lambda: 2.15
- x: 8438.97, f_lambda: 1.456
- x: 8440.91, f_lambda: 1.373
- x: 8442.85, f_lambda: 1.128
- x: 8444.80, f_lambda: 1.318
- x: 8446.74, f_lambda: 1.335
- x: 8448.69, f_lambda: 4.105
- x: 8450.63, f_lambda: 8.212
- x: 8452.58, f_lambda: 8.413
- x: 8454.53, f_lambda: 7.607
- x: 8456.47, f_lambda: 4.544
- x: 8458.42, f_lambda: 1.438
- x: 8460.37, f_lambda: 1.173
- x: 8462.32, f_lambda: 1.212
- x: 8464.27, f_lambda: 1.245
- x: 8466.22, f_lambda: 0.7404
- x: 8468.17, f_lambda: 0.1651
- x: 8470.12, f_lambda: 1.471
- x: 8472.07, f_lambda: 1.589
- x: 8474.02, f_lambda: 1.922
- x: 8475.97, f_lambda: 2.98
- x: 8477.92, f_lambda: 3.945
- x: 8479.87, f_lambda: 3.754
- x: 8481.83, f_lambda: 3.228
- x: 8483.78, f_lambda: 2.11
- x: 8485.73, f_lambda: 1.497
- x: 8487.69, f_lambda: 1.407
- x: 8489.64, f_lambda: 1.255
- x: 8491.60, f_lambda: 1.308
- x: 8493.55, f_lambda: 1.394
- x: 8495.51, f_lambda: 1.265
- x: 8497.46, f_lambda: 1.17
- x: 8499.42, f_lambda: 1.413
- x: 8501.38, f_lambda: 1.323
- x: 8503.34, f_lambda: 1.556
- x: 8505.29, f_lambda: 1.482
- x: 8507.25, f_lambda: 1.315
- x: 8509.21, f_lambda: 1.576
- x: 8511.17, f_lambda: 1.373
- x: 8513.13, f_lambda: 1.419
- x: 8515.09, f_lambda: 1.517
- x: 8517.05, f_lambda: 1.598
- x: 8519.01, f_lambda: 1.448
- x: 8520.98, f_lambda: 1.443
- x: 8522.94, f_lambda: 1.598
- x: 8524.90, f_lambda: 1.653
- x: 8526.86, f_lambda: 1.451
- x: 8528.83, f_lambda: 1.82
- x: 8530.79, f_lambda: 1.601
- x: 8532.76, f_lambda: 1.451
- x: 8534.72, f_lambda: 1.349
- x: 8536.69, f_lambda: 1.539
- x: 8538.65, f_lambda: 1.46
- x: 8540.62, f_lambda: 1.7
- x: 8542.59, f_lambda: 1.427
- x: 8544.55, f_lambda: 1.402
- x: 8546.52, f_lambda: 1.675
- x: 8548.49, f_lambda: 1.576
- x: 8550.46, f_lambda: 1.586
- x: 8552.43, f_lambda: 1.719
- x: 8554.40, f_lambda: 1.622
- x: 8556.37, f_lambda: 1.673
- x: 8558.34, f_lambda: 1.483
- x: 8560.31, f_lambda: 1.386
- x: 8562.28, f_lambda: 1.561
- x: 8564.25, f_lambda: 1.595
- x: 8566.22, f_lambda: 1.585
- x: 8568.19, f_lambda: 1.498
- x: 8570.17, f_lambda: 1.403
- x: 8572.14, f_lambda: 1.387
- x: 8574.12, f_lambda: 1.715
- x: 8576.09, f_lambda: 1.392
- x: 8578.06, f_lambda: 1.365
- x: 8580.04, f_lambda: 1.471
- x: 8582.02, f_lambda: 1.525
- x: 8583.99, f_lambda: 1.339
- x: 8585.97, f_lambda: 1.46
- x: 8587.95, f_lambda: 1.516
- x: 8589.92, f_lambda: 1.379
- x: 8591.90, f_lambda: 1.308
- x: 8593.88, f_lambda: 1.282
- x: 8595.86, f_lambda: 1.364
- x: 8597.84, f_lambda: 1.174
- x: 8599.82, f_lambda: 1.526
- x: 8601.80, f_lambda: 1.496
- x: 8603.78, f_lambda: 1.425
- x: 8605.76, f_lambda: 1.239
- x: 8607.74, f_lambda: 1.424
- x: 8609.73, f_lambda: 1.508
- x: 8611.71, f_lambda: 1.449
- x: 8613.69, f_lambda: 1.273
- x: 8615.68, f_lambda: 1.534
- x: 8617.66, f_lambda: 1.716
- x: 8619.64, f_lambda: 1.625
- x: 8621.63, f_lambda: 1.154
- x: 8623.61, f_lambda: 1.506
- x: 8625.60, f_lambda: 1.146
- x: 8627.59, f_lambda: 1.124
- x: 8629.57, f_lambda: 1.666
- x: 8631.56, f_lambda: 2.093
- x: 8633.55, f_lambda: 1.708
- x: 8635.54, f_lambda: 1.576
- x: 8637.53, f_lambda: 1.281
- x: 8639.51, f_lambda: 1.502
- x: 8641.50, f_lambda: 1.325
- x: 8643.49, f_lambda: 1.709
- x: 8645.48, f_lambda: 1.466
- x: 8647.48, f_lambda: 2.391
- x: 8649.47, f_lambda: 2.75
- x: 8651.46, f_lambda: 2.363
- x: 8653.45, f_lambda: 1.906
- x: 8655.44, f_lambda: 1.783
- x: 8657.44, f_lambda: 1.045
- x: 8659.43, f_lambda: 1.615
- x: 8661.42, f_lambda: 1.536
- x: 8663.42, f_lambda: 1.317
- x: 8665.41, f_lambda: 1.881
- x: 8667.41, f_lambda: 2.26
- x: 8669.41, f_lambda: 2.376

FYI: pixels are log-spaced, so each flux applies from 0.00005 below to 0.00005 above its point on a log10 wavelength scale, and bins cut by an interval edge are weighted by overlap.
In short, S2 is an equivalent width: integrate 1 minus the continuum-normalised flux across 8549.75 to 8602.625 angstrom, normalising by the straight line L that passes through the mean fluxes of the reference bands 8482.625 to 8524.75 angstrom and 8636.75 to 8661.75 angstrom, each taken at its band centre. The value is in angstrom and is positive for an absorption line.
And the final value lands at 4.3 angstrom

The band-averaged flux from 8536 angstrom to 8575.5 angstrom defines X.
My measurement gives 1.55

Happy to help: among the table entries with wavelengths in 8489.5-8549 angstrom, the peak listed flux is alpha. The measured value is 1.82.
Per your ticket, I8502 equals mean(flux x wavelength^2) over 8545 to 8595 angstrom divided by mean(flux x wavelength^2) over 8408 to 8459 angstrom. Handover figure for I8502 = 0.62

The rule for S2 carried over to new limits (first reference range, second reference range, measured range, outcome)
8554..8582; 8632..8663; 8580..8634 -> 5.87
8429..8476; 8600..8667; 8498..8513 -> 5.56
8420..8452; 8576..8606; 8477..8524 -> 4.45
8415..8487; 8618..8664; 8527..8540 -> 3.26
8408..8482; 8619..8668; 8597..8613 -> 3.42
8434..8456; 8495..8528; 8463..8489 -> 5.47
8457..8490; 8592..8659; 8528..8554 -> 2.61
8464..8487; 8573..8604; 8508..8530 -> 3.44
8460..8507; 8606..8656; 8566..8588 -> 2.51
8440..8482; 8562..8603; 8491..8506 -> 6.53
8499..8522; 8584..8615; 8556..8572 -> -1.07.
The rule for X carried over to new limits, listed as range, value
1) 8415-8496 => 2.25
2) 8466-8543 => 1.65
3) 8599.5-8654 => 1.6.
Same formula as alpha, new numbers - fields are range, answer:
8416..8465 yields 8.413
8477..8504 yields 3.945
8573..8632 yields 2.093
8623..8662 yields 2.75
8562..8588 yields 1.715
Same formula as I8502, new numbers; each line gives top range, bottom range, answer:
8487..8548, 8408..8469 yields 0.67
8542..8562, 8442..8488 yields 0.57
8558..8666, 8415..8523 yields 0.77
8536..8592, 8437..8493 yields 0.61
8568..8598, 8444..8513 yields 0.62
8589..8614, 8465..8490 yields 0.70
